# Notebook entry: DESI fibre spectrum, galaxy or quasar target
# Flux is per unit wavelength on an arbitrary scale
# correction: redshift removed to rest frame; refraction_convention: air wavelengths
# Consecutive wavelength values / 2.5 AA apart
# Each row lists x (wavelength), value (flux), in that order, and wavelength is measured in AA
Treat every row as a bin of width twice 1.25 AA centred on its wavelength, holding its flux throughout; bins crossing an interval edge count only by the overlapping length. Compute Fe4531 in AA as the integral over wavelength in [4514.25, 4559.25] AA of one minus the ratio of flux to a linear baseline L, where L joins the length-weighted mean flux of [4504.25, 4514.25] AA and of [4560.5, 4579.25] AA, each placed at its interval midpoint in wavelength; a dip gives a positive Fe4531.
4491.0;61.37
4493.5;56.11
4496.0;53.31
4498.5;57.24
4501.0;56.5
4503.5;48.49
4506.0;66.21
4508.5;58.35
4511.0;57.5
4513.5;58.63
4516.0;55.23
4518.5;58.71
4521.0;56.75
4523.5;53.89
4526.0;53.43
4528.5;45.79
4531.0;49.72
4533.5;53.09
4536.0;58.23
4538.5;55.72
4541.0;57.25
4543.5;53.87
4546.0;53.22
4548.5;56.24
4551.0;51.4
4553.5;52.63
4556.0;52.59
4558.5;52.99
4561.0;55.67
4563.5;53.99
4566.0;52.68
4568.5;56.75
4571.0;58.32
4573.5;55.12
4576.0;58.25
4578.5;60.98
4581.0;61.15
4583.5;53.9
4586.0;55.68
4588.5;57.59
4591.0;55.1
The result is 3.24 AA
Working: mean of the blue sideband 59.7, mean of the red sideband 56.4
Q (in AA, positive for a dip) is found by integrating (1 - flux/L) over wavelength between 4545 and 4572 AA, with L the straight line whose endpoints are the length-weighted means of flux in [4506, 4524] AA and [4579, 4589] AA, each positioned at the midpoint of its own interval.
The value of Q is 1.5 AA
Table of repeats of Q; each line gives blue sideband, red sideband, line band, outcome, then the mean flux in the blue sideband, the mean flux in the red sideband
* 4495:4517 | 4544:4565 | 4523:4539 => 0.7 AA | 56.9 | 53.6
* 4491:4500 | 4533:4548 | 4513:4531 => 0.5 AA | 56.4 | 55.4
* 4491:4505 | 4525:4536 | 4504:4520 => -1.5 AA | 55.2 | 51.3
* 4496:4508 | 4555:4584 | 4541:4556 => 0.7 AA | 56.8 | 56.1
